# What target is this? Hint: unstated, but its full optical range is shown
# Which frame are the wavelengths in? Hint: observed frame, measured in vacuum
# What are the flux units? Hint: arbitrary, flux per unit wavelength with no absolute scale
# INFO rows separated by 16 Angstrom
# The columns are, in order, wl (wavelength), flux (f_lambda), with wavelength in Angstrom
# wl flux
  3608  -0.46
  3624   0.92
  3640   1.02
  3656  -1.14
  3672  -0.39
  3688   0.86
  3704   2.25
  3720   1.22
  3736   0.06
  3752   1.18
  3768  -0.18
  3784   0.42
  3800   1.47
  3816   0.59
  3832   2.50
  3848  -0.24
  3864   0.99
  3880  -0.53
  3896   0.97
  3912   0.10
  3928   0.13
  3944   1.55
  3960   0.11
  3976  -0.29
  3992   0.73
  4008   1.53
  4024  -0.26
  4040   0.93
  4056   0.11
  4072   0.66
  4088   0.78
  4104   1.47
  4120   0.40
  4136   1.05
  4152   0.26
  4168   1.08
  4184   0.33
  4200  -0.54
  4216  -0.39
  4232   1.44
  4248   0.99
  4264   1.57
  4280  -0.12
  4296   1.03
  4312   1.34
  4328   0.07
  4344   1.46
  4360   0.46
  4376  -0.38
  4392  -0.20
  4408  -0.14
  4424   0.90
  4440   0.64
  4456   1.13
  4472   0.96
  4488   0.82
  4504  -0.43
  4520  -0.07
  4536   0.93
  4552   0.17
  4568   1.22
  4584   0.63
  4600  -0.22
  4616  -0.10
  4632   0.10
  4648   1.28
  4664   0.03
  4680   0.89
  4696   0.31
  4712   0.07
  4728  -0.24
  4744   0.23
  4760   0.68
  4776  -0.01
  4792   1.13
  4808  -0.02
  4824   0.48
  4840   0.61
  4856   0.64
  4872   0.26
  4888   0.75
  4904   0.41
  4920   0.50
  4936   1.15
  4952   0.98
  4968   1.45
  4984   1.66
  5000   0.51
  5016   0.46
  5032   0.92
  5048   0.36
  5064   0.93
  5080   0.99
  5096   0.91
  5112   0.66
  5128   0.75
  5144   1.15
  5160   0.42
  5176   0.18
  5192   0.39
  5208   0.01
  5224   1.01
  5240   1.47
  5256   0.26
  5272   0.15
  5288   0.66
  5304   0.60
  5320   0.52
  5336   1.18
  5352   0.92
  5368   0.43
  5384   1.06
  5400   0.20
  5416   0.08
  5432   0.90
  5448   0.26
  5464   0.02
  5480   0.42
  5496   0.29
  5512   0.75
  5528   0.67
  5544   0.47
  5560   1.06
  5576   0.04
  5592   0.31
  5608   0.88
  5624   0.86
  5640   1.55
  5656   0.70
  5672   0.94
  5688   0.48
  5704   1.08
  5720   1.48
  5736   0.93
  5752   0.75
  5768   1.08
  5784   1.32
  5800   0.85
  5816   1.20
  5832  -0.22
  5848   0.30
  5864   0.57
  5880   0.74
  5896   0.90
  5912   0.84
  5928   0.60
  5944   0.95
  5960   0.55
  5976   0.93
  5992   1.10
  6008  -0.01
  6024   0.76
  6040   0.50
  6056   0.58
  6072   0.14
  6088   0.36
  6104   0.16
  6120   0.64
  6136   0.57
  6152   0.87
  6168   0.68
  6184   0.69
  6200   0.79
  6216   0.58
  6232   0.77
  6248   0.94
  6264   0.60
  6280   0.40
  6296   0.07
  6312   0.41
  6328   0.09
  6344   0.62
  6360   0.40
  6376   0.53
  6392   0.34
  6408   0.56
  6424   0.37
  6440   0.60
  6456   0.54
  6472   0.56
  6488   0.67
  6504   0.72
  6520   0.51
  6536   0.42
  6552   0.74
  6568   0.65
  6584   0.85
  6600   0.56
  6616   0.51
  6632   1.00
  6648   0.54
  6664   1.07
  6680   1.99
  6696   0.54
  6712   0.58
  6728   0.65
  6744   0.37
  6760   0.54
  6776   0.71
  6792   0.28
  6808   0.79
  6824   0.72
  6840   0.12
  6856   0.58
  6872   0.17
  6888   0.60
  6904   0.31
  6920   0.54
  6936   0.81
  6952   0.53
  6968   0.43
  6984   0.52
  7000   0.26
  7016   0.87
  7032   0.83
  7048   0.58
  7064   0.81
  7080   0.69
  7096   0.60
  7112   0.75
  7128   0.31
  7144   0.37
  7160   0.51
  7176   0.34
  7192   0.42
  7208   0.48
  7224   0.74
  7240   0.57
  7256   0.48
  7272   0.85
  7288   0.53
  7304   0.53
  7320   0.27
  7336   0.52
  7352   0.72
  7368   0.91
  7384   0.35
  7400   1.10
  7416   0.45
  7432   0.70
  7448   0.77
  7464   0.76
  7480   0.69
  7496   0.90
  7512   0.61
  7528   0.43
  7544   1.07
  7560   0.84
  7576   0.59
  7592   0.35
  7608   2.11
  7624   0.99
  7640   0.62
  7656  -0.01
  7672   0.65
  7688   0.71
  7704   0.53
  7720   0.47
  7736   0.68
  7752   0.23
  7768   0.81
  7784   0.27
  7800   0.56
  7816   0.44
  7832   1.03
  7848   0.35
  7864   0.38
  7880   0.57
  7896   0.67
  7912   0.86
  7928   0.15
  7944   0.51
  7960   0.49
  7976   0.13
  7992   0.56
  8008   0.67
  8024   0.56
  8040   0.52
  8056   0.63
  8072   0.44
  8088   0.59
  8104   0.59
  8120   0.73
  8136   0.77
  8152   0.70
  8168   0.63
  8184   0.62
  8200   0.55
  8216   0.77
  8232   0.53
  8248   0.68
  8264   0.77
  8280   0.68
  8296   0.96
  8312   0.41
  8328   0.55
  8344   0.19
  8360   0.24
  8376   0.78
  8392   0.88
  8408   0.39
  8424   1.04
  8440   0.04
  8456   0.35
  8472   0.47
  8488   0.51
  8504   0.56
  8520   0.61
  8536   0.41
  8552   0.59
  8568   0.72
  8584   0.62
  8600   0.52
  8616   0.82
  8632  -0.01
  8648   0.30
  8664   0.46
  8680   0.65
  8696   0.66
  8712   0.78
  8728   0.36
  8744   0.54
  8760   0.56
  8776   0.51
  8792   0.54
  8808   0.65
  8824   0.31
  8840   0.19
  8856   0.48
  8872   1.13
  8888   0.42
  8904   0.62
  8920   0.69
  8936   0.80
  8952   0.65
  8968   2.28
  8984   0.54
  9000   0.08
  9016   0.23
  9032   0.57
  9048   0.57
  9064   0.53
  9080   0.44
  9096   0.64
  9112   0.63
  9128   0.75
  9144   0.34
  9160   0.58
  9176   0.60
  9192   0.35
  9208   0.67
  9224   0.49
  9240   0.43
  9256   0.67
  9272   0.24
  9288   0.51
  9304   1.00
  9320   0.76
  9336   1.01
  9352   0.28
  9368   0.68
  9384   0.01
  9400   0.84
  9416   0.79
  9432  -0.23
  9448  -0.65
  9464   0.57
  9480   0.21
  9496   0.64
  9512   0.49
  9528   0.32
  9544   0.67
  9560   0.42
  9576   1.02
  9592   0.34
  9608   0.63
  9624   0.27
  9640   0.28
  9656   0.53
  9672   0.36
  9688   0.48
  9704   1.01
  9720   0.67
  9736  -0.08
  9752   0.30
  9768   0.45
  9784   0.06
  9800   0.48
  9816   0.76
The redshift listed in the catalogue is 0.79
